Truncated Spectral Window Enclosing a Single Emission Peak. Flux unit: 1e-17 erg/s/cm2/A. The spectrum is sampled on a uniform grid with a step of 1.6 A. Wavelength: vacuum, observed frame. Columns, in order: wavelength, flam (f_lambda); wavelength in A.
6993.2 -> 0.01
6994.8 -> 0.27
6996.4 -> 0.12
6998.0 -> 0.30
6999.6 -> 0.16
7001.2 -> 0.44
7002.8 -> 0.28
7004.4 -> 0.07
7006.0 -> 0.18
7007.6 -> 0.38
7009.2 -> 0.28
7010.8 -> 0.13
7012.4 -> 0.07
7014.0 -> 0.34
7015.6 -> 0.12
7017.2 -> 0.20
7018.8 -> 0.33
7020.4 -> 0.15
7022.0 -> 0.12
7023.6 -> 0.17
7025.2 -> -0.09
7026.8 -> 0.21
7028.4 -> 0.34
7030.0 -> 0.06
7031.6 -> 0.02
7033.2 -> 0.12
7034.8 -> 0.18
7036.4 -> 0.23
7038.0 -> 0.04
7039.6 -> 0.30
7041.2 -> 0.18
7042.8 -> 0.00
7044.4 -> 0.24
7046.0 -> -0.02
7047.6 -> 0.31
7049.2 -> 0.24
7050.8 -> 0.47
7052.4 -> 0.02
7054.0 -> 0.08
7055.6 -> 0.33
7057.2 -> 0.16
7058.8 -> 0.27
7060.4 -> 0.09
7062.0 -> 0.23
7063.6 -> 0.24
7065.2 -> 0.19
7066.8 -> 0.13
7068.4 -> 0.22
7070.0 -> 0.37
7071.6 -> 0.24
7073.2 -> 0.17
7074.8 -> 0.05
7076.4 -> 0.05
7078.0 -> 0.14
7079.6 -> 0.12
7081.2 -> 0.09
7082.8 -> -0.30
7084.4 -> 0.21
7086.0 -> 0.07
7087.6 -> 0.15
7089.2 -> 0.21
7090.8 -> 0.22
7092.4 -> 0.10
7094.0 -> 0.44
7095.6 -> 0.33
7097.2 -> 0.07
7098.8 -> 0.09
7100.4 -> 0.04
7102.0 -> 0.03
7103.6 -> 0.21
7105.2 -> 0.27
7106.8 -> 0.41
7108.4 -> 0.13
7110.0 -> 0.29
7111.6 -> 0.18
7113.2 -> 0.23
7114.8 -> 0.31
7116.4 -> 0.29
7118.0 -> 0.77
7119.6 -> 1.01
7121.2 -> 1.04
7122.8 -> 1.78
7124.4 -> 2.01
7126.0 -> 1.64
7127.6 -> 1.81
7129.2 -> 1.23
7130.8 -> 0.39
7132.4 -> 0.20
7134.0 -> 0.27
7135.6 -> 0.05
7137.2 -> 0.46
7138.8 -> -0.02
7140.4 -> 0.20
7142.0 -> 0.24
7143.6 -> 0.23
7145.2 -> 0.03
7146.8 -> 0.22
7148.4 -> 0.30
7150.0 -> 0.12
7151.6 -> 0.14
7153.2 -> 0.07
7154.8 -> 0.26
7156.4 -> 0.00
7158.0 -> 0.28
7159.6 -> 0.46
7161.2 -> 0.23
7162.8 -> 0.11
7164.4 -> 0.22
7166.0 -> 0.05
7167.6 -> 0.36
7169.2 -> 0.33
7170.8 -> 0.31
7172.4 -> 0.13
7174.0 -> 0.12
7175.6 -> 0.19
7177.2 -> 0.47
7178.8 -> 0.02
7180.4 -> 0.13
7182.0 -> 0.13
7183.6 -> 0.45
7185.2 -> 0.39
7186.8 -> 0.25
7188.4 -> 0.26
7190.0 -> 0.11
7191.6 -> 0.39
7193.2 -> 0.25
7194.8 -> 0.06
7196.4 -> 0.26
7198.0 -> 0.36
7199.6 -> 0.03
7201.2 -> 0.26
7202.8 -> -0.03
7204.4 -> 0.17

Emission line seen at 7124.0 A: [O II]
